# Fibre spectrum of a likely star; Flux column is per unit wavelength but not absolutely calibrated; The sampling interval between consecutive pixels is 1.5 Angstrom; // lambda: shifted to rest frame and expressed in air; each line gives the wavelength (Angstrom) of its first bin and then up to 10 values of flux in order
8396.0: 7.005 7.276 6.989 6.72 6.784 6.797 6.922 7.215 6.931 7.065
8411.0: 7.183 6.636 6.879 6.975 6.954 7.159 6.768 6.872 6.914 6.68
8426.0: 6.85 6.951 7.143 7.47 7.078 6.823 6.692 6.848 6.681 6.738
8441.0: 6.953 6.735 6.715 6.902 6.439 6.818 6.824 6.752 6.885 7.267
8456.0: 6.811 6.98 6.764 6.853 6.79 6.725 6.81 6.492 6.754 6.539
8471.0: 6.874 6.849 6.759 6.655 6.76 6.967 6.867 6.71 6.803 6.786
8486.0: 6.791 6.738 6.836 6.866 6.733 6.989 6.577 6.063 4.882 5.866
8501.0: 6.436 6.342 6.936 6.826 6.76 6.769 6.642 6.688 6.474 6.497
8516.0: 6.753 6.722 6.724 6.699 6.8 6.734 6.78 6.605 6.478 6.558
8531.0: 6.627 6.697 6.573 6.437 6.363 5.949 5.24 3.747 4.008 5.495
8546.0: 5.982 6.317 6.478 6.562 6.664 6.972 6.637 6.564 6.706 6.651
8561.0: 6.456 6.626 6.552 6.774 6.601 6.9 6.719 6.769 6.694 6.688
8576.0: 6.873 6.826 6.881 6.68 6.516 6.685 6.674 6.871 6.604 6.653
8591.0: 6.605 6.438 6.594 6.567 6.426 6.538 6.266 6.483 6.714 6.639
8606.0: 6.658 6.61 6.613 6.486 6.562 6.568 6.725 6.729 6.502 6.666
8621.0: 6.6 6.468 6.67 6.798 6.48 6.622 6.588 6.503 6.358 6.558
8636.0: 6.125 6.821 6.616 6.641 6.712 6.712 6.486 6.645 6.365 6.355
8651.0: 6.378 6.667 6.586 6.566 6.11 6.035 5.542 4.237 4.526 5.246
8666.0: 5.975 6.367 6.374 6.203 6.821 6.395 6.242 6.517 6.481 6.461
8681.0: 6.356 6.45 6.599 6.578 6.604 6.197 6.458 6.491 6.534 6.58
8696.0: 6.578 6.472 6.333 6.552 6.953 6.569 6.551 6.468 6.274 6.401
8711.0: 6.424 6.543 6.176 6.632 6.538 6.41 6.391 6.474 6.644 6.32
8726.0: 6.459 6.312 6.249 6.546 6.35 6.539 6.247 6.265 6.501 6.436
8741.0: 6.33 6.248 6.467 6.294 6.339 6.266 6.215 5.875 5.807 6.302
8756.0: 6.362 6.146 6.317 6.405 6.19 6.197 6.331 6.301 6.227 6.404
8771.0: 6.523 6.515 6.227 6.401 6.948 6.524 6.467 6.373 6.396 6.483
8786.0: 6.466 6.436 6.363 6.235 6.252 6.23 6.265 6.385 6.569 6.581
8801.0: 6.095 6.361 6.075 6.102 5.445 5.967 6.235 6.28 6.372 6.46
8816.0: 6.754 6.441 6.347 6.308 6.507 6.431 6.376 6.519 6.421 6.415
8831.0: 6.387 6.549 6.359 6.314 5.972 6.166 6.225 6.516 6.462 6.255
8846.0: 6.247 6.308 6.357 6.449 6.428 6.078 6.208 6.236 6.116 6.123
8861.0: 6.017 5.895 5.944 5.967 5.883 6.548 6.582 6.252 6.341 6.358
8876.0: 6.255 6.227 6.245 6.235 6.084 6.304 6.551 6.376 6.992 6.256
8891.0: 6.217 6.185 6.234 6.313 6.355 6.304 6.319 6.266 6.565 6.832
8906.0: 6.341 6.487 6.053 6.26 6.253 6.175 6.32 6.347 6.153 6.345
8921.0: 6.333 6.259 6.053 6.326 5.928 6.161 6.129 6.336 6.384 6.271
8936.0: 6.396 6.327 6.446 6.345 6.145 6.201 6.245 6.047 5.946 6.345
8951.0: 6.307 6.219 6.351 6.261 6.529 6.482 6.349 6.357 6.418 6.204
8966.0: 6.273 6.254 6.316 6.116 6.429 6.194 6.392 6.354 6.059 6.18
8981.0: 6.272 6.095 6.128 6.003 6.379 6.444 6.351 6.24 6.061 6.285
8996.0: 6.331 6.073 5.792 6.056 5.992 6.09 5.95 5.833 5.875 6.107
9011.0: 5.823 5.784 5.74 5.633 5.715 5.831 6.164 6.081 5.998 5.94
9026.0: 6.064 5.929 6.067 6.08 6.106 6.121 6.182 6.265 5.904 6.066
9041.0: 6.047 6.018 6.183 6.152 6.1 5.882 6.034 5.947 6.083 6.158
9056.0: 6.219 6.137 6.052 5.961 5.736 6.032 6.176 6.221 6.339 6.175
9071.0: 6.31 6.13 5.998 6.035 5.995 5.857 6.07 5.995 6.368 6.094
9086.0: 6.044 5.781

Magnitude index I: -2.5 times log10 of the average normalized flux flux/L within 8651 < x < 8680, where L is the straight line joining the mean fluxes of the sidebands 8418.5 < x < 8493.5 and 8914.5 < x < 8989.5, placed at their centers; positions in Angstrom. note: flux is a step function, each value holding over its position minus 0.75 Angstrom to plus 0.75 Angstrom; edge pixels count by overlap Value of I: 0.09 mag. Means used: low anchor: 6.83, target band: 6.08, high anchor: 6.26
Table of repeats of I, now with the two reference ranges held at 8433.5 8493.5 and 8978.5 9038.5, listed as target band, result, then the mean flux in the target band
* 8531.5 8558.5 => 0.10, 6.08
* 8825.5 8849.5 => -0.01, 6.34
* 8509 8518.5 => 0.01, 6.64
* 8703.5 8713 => 0.00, 6.45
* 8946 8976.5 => -0.03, 6.29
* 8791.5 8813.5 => 0.02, 6.21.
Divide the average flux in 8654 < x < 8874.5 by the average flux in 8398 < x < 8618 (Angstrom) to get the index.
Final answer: 0.95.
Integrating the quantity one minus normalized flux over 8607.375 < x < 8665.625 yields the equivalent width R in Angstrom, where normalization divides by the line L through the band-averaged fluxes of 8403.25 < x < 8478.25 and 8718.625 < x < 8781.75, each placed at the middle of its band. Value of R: 1.5 Angstrom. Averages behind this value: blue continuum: 6.86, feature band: 6.37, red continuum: 6.35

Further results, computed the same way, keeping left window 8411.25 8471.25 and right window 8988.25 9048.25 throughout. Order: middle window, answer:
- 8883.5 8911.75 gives -0.8 Angstrom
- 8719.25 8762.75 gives 0.7 Angstrom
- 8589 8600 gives 0.2 Angstrom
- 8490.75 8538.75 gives 1.4 Angstrom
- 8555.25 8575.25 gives 0.0 Angstrom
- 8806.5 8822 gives 0.1 Angstrom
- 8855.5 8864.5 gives 0.3 Angstrom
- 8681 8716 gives 0.0 Angstrom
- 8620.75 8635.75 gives 0.1 Angstrom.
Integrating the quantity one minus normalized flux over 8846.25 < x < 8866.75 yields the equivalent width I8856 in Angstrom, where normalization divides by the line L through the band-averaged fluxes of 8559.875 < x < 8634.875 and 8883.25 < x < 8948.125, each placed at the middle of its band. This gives 0.7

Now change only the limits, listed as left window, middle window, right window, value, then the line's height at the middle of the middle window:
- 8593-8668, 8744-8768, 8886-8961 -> 0.5 Angstrom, 6.35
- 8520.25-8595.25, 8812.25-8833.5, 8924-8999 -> -0.4 Angstrom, 6.32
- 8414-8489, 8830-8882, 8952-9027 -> 0.5 Angstrom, 6.31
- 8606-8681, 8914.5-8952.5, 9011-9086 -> -0.7 Angstrom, 6.14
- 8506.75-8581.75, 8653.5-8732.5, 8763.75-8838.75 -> 0.9 Angstrom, 6.4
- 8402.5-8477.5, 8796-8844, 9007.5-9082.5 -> 0.1 Angstrom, 6.34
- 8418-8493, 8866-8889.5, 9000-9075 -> -0.3 Angstrom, 6.25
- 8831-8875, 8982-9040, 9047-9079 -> 0.7 Angstrom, 6.12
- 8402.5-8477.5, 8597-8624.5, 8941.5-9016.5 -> 0.3 Angstrom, 6.64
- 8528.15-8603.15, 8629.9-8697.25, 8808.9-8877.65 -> 0.7 Angstrom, 6.39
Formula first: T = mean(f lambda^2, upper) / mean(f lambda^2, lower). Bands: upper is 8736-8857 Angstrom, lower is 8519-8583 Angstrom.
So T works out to 1.04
